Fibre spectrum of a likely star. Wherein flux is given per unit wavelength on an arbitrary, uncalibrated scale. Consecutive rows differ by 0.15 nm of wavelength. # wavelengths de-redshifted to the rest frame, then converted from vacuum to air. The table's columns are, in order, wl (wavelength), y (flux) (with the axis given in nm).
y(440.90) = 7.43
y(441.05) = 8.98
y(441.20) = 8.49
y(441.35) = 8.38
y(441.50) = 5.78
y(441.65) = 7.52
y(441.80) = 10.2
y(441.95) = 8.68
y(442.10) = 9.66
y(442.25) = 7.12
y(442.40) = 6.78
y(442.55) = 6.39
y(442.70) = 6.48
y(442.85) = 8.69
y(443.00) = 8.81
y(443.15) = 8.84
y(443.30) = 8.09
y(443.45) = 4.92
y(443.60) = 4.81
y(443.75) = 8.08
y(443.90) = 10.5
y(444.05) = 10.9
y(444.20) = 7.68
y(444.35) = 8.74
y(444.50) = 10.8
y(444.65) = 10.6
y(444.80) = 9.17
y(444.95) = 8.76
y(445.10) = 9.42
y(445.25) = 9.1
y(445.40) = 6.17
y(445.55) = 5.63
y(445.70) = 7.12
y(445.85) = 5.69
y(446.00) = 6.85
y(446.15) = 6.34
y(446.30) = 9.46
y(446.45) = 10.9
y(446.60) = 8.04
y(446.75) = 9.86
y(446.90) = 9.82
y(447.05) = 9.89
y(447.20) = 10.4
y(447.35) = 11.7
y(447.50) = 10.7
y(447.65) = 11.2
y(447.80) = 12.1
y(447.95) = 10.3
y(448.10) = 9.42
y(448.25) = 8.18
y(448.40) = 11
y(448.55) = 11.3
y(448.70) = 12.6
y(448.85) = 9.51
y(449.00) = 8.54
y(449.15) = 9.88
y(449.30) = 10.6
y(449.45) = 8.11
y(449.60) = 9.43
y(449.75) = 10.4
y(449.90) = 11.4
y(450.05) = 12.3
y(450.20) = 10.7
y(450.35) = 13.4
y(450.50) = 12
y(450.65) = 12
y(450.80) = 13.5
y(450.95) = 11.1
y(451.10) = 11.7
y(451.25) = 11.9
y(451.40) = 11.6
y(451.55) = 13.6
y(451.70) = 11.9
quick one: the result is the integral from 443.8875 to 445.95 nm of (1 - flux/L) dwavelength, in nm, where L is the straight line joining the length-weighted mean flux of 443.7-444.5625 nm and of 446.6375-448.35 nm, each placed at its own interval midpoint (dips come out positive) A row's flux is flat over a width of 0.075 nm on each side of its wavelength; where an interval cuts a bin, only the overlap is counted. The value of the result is 0.24 nm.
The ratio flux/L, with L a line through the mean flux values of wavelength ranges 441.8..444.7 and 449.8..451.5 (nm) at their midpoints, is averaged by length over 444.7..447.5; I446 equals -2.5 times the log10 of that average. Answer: 0.126 mag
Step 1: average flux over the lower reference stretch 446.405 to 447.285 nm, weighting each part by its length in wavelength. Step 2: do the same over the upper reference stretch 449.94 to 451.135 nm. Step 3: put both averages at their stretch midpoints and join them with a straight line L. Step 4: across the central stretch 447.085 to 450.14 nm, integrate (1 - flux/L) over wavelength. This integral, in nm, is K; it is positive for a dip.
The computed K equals 0.12 nm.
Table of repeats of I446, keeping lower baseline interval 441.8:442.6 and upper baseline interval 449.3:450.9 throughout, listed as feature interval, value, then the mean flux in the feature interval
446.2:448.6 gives -0.005 mag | 10.2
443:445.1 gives 0.018 mag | 8.64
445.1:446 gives 0.321 mag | 6.97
